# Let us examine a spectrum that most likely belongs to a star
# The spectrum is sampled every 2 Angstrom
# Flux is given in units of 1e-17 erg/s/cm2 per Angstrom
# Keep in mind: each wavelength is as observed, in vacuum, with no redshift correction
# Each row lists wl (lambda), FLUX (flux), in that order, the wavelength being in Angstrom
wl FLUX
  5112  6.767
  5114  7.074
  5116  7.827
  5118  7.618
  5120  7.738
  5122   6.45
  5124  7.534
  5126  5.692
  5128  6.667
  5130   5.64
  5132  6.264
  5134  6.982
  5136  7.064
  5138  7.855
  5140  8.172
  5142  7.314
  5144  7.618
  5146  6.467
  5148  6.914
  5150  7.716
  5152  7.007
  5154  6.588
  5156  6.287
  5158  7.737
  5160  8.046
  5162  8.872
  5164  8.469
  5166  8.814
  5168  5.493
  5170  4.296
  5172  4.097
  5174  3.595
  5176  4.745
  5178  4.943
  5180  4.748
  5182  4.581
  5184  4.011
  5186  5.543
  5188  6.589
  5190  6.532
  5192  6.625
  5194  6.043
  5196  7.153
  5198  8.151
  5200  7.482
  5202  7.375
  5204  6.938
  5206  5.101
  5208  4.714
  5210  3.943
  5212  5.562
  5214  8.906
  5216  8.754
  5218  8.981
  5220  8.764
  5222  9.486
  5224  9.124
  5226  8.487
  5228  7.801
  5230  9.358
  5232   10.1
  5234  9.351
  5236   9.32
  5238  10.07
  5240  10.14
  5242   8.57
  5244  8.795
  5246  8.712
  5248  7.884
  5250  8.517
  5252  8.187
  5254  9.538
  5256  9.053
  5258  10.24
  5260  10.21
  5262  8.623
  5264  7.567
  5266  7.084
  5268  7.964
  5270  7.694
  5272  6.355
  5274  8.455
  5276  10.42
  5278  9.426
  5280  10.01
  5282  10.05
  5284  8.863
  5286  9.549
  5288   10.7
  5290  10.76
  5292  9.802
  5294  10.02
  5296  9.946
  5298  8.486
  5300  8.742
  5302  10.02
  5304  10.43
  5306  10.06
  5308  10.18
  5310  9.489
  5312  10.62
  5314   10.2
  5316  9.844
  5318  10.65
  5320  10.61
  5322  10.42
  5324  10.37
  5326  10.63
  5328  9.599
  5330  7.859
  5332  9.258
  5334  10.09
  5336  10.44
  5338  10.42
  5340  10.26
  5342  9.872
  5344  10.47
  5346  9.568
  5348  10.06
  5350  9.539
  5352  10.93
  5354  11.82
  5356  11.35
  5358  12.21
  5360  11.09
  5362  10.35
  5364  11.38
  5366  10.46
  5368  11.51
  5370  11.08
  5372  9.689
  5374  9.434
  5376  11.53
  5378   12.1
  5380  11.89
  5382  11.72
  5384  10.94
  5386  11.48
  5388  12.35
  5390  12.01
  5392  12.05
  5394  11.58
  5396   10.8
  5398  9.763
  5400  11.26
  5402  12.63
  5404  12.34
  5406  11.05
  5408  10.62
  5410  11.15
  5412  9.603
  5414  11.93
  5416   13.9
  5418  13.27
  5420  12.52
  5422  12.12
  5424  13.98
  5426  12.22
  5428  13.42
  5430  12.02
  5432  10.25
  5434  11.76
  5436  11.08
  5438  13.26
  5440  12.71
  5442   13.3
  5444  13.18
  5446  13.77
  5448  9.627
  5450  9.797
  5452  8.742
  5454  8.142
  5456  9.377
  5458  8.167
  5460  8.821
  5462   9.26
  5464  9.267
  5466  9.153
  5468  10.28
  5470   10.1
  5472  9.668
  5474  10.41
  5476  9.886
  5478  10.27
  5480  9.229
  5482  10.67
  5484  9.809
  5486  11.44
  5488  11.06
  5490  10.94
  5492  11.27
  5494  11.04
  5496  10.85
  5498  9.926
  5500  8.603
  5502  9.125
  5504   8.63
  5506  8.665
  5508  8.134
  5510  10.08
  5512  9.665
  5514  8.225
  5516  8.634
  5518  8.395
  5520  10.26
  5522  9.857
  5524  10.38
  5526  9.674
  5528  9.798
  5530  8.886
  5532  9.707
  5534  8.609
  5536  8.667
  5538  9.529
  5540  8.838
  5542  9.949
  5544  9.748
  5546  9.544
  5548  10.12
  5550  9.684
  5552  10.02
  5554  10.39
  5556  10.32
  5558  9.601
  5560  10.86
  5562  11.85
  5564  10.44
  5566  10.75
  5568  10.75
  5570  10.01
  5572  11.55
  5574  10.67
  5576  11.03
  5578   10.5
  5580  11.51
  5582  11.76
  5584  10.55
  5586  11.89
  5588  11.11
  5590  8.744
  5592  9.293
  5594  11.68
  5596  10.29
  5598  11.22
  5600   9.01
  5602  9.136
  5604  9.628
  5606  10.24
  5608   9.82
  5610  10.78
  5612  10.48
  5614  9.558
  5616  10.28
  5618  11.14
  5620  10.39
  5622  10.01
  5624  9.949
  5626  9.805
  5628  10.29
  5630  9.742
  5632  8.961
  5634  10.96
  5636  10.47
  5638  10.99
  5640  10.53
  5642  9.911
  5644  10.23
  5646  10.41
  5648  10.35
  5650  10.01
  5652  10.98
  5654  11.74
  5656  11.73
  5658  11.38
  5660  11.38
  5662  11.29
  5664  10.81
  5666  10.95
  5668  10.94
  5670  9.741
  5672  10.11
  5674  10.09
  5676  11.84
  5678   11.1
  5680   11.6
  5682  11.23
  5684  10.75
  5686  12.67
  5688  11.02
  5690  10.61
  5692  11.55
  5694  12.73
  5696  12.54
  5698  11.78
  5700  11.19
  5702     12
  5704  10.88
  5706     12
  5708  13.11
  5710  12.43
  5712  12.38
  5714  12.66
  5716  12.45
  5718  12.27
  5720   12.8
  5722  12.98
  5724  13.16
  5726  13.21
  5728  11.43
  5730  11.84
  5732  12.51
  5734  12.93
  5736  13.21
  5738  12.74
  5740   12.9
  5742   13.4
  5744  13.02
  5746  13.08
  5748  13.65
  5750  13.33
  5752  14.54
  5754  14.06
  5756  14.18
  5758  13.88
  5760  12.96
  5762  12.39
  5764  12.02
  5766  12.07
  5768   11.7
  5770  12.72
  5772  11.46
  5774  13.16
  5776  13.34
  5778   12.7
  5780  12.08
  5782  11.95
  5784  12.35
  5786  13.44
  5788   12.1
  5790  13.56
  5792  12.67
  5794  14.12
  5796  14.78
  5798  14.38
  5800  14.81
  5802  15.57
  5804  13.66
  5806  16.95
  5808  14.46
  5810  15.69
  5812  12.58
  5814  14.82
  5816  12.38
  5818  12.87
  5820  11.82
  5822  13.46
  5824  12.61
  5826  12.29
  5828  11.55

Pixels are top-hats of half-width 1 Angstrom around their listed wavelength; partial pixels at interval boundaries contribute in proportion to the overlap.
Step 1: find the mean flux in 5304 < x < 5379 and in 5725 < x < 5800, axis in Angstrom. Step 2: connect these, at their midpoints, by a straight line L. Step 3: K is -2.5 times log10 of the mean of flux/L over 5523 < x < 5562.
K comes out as 0.19 mag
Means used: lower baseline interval 10.4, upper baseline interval 13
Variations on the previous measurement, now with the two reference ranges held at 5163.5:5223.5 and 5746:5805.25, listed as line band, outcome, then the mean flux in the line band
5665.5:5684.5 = 0.116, 10.8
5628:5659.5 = 0.109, 10.6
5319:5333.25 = -0.234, 9.83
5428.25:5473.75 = -0.130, 10.6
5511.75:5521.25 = 0.132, 9.01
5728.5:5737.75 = 0.015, 12.6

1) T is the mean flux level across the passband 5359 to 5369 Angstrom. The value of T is 11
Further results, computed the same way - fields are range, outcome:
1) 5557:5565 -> 10.7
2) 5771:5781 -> 12.5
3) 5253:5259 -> 9.61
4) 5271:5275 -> 7.41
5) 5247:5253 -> 8.2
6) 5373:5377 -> 10.5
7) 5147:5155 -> 7.06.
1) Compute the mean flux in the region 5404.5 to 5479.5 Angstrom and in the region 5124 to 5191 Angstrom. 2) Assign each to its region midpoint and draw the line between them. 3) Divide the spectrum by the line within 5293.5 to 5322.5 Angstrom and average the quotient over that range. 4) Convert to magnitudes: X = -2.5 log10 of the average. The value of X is -0.13 mag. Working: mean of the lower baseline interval 6.42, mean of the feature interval 9.97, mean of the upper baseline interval 11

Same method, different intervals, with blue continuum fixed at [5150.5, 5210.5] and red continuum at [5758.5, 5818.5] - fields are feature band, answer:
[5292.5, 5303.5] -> -0.248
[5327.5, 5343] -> -0.212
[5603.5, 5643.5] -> 0.119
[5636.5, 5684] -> 0.095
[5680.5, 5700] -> 0.050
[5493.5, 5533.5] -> 0.078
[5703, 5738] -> 0.004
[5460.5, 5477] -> -0.017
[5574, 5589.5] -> -0.018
